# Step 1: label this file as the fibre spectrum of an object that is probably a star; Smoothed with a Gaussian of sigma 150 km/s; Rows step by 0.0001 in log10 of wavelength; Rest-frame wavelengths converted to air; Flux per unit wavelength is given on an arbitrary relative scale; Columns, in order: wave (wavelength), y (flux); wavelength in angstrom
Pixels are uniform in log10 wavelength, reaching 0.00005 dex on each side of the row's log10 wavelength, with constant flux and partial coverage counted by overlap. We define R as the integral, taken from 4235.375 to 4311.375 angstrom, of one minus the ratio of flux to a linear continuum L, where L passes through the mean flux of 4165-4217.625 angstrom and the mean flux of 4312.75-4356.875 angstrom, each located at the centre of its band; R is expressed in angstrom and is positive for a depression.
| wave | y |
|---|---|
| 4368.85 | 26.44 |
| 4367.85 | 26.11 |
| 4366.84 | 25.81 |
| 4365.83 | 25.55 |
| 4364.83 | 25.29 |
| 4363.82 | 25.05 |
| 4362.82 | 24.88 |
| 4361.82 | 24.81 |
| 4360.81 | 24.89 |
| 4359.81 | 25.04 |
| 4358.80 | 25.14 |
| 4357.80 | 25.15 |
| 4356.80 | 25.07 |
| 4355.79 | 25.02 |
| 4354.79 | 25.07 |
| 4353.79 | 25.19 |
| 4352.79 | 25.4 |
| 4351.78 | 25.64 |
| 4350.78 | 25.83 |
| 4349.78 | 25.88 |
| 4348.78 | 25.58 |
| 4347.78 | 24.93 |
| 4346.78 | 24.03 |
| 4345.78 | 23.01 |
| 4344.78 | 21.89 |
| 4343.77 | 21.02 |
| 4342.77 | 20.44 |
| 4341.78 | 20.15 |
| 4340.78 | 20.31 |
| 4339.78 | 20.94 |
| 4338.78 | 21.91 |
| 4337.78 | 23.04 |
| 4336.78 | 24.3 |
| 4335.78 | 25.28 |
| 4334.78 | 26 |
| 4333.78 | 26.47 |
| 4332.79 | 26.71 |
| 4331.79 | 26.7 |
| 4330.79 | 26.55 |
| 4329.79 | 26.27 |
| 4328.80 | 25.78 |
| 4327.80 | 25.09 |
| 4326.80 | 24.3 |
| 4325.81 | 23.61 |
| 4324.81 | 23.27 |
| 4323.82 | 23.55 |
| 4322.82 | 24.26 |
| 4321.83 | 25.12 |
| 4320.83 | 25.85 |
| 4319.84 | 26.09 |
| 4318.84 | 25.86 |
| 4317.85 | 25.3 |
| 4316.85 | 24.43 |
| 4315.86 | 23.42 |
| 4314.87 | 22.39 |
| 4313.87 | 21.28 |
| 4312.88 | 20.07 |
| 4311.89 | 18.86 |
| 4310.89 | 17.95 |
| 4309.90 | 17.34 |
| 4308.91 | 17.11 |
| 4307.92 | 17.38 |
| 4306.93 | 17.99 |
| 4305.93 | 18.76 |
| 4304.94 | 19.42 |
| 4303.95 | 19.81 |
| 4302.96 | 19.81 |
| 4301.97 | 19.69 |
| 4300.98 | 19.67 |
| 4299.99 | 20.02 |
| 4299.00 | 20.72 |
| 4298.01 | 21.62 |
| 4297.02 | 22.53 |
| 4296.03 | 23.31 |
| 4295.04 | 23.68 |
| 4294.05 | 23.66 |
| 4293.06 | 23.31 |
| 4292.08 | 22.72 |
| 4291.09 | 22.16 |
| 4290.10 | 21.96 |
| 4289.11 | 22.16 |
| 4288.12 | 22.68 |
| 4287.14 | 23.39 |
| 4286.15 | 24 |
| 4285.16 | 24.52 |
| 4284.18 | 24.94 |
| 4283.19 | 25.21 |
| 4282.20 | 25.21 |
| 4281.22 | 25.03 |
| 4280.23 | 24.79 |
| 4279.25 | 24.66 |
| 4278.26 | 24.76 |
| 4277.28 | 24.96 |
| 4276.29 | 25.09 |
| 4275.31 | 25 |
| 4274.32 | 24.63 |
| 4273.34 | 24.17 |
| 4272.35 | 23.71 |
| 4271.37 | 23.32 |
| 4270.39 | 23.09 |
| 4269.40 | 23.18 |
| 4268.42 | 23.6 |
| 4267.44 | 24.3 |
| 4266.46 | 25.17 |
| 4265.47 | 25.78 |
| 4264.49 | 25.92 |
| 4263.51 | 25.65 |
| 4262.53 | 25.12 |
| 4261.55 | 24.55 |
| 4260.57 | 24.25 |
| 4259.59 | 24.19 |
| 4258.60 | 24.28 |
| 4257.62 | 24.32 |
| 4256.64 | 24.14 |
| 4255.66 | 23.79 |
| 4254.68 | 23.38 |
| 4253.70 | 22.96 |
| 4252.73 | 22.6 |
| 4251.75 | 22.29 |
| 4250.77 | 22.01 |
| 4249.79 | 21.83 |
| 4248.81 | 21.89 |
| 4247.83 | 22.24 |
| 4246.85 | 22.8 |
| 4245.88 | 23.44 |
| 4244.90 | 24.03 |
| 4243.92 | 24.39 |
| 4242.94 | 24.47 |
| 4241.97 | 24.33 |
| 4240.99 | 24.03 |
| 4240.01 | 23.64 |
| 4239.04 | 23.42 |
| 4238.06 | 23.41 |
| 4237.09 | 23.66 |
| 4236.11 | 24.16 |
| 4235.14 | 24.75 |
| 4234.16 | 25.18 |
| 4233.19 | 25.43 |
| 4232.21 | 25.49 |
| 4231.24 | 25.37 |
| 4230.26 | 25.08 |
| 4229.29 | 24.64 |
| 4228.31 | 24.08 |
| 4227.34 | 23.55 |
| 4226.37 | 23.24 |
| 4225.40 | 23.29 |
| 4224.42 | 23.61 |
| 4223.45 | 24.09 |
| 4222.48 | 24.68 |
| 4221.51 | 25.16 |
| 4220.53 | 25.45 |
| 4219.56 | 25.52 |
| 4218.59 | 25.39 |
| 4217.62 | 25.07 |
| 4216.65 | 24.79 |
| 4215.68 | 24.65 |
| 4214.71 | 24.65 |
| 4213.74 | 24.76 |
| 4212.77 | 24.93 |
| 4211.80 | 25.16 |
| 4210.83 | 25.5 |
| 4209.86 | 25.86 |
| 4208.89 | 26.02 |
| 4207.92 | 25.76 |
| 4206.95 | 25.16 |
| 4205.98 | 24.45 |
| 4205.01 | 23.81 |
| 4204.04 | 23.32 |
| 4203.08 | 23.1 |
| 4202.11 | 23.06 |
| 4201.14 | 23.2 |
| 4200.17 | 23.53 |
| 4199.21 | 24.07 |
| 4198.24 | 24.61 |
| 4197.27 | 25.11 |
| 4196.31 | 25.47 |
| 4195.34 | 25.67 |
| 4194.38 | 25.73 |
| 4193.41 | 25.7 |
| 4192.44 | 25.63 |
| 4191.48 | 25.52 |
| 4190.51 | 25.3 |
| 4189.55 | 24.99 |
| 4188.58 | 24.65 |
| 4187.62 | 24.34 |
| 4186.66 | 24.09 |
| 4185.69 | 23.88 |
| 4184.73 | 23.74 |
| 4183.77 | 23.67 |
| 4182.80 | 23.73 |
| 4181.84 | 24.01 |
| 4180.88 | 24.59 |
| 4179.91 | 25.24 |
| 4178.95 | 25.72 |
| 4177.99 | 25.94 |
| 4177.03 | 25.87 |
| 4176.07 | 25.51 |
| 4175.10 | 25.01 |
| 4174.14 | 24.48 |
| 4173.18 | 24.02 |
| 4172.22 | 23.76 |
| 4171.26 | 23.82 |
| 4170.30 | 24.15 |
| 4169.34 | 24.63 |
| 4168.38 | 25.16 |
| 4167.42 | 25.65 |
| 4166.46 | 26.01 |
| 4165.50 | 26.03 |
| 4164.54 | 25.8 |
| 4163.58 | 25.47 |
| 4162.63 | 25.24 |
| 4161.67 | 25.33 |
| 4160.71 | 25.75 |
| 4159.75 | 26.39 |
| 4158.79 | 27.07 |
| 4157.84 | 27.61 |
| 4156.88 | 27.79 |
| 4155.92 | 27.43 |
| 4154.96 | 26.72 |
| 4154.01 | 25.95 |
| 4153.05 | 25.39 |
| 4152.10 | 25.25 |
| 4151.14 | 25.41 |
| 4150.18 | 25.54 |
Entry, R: 4.6 angstrom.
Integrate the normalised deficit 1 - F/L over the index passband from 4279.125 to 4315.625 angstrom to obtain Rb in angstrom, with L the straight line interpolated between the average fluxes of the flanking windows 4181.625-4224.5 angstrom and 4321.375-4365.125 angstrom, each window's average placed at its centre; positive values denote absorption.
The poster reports 4.33 angstrom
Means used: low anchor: 24.7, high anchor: 24.4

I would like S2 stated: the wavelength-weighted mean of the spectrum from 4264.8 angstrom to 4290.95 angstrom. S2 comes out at 24.2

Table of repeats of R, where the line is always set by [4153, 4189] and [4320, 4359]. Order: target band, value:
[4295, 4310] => 2.9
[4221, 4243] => 0.6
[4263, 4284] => 0.1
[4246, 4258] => 1.0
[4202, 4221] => 0.1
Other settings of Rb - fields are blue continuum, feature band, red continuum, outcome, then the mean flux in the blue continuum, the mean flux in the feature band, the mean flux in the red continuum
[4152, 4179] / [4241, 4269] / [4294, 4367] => 0.5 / 25.6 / 23.9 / 23.2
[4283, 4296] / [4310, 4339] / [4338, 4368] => -0.3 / 23.4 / 24.1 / 24.1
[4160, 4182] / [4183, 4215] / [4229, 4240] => 0.3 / 25.1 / 24.7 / 24.6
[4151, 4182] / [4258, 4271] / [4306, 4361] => -0.1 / 25.5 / 24.5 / 23.5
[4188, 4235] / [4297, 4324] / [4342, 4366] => 3.7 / 24.8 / 21.2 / 24.5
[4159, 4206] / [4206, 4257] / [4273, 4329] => -0.6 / 24.8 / 24.2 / 22.7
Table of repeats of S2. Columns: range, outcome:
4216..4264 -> 24.1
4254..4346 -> 23.2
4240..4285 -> 24.1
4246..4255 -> 22.5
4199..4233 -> 24.6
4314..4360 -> 24.4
